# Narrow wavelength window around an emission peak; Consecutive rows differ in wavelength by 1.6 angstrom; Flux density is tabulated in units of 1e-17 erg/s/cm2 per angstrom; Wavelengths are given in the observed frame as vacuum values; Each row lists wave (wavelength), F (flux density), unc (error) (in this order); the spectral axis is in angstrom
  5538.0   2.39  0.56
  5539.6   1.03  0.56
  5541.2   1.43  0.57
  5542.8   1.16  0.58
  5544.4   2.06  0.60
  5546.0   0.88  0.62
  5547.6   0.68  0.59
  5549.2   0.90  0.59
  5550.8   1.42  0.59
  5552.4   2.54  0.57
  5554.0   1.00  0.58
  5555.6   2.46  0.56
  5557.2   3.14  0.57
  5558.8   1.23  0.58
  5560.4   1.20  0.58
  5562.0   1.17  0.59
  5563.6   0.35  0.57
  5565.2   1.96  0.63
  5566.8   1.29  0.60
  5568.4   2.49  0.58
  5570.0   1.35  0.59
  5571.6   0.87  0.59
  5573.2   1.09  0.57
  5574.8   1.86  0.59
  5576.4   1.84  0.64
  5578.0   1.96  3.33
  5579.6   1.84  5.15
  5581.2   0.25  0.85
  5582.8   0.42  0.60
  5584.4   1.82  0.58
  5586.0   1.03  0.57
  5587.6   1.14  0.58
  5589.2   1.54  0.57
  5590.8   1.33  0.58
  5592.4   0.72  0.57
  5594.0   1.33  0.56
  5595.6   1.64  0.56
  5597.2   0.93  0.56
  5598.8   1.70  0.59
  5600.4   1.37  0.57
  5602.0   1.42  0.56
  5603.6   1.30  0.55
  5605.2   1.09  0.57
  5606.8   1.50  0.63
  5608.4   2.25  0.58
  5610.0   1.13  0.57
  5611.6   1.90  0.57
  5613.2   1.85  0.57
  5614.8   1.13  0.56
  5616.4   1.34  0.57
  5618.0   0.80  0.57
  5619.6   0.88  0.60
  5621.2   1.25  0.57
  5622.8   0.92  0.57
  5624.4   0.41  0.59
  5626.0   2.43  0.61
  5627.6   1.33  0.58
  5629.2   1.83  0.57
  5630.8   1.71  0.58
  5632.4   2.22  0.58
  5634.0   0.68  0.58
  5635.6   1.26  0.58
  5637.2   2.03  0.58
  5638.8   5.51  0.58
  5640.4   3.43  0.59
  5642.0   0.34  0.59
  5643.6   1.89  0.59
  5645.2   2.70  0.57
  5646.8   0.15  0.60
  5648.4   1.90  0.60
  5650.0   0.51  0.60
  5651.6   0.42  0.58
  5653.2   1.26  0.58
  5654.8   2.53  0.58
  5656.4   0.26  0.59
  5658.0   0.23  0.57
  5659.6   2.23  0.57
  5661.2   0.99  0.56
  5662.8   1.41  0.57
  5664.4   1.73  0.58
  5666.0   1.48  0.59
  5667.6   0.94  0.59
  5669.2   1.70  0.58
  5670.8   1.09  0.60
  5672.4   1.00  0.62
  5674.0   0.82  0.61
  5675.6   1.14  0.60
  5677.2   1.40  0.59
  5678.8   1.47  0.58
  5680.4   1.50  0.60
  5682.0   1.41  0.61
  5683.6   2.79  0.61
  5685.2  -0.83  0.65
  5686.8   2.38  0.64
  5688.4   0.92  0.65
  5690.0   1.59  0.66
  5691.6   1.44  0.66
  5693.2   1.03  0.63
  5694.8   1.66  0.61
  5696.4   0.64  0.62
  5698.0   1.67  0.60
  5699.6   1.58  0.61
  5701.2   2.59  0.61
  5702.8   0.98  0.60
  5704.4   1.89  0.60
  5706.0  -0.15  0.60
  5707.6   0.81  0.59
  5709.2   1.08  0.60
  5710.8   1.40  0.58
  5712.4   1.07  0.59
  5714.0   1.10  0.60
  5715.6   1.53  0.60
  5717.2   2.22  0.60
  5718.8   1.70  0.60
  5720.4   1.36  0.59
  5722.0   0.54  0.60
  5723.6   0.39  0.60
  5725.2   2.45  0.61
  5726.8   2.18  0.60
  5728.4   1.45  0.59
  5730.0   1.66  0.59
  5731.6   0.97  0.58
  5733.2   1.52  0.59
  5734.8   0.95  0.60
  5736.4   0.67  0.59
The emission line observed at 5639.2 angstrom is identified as Hbeta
